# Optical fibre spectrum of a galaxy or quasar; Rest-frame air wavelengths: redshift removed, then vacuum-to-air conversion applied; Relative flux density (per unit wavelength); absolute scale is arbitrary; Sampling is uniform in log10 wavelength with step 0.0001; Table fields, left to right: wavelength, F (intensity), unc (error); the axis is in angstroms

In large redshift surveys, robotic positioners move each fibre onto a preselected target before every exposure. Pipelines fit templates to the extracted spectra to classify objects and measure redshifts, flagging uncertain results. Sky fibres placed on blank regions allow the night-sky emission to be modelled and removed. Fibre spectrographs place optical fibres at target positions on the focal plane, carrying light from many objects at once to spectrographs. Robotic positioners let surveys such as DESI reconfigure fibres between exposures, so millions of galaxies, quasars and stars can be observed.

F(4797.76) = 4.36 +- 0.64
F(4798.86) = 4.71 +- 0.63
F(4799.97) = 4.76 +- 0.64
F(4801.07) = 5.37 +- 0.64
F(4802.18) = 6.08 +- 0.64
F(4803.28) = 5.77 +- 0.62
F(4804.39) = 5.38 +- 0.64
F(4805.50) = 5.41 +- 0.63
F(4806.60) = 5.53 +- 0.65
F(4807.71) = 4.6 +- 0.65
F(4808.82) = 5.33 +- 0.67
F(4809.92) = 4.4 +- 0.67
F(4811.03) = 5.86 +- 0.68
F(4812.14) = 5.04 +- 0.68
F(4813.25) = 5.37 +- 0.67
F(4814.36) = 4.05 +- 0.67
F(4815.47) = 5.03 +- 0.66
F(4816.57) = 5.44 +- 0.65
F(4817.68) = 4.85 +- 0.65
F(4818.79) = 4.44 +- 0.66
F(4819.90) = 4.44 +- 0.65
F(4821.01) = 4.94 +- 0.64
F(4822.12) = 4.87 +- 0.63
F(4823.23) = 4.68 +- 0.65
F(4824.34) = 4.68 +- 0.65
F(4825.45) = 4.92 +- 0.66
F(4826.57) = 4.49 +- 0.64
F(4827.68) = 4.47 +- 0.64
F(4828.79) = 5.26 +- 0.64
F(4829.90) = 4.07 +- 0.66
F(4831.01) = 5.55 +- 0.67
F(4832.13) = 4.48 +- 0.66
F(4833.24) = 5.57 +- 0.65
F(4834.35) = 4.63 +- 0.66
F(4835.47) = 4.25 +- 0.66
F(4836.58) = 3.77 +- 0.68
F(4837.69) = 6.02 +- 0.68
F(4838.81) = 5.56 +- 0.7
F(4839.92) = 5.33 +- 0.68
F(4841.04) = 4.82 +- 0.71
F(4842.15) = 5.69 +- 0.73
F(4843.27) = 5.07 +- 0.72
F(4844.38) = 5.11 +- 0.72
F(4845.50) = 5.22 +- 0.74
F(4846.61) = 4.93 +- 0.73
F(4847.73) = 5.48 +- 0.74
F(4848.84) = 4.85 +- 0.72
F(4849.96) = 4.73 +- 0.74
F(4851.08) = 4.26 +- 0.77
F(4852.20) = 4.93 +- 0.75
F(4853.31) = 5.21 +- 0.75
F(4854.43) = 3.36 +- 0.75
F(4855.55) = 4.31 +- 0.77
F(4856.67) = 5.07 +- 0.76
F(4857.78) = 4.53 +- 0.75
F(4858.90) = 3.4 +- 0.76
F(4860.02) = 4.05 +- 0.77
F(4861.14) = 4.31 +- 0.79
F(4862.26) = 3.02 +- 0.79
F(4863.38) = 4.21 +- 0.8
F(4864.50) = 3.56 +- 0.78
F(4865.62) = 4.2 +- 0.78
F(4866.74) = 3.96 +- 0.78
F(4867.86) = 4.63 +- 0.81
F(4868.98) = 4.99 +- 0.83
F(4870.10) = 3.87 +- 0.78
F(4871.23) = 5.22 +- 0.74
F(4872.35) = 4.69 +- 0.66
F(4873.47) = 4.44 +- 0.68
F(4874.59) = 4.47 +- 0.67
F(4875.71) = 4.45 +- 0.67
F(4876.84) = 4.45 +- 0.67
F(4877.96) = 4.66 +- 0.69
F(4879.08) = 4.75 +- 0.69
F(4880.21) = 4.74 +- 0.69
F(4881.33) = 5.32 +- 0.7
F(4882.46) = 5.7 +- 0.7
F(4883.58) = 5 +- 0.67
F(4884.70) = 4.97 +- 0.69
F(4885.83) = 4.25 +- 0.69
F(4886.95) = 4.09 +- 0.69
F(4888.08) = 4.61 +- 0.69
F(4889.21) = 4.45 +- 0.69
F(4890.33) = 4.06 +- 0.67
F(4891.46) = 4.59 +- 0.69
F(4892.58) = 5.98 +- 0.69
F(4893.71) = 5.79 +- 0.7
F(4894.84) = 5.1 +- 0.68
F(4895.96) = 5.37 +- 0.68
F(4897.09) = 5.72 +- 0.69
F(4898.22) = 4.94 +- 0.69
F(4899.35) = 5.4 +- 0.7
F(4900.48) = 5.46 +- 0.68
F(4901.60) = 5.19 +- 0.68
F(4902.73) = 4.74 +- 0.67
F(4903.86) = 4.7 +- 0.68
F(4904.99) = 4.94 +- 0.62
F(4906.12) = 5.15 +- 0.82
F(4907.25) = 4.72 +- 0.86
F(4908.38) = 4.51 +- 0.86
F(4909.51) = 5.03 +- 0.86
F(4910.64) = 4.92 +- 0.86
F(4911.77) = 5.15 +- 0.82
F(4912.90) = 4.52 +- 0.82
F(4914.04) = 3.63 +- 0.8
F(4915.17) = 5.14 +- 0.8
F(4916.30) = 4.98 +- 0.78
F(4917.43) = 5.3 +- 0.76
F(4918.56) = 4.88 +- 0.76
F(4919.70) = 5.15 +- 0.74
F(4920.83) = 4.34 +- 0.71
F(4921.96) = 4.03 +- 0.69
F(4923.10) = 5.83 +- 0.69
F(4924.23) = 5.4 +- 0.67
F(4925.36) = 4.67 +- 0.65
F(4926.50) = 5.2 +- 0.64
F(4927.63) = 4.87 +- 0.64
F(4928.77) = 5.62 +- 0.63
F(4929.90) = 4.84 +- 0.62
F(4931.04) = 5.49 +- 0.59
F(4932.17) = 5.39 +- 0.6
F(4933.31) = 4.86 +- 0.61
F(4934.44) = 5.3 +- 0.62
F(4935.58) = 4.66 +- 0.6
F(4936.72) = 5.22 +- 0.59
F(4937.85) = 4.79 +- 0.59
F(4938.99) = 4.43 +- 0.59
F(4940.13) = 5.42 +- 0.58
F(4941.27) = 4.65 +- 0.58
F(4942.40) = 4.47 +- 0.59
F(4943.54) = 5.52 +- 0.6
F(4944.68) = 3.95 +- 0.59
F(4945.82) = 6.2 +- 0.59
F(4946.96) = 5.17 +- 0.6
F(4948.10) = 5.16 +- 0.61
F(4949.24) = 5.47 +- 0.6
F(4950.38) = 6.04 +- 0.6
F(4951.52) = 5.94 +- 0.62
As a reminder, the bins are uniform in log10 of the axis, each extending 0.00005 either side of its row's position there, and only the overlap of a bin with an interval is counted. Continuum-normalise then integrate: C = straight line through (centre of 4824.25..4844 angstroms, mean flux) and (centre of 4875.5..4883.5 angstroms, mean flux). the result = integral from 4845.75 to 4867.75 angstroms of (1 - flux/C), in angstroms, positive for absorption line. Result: 2.50 angstroms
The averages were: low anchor 4.93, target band 4.35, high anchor 4.89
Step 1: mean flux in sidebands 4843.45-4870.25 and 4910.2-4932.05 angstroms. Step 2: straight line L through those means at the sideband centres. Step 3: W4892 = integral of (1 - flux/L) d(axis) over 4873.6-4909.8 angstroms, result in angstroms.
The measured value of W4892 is -1.4 angstroms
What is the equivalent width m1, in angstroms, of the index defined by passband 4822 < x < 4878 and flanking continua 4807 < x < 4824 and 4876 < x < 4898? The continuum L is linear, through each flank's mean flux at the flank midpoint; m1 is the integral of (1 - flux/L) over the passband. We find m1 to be 3.0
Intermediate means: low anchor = 4.89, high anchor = 4.92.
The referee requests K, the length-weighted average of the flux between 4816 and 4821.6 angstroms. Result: 4.83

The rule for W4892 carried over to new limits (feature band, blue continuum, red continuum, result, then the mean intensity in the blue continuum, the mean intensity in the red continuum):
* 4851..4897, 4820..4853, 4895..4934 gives 3.5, 4.91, 5.01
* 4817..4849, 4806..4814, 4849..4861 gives -1.1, 5.14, 4.4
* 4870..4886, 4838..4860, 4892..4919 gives 0.6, 4.83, 5.05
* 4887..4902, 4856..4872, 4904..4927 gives -1.6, 4.22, 4.87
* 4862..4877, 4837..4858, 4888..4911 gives 2.0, 4.97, 5.03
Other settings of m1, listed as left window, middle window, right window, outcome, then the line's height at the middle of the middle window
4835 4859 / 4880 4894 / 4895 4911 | 0.35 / 5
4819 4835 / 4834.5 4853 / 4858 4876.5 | -1.83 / 4.55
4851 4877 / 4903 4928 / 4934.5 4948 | -0.59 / 4.75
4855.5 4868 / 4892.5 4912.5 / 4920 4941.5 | -2.20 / 4.63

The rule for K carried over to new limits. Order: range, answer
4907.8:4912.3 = 4.9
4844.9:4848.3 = 5.21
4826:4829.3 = 4.73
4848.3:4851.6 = 4.61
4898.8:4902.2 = 5.35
